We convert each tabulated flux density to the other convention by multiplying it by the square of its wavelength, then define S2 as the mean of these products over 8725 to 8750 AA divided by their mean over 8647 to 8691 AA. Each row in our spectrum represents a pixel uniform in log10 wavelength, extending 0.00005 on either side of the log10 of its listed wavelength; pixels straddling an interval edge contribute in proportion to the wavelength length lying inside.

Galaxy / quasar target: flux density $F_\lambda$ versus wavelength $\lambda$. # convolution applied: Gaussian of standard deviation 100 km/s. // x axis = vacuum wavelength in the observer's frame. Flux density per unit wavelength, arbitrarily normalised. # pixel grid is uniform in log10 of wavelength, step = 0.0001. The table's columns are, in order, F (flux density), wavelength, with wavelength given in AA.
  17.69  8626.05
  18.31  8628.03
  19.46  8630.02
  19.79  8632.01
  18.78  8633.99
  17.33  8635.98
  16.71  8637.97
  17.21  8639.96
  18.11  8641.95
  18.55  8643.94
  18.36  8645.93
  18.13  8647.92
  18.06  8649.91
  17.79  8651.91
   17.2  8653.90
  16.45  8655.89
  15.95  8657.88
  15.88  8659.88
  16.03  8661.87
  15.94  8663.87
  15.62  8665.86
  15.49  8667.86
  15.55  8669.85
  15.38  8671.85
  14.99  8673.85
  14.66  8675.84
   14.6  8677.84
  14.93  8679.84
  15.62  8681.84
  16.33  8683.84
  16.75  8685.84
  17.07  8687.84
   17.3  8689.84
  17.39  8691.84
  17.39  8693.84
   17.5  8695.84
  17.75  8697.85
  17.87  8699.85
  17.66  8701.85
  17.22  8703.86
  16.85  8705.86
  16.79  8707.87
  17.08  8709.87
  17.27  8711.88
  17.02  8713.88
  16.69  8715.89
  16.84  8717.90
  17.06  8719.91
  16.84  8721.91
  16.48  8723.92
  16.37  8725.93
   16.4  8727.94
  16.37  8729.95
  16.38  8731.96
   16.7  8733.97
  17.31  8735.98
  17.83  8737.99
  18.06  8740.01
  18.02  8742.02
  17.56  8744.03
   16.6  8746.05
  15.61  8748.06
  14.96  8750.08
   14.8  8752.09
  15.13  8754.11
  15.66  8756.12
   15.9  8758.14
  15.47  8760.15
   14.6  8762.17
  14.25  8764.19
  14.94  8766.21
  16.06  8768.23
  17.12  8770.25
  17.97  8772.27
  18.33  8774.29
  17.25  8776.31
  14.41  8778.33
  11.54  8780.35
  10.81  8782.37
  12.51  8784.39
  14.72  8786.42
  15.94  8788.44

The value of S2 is 1.06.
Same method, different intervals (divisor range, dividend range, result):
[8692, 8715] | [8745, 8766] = 0.89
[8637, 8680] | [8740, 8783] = 0.97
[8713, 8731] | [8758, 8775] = 0.97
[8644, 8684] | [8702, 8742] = 1.06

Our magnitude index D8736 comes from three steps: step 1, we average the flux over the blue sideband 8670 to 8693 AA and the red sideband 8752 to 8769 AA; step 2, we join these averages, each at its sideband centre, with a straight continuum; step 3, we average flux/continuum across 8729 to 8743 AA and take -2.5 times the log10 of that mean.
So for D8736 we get -0.121 mag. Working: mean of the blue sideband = 15.9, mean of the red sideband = 15.2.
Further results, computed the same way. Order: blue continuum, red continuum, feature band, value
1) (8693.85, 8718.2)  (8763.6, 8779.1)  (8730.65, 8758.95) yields 0.017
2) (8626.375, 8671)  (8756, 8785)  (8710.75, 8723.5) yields -0.056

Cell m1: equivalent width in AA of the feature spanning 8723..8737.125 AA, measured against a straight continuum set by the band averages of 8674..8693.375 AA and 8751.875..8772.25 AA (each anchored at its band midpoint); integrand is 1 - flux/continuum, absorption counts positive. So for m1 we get -0.7 AA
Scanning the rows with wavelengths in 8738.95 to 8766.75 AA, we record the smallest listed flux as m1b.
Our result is 14.25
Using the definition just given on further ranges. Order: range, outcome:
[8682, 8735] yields 16.33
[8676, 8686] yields 14.6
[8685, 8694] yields 16.75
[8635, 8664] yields 15.88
